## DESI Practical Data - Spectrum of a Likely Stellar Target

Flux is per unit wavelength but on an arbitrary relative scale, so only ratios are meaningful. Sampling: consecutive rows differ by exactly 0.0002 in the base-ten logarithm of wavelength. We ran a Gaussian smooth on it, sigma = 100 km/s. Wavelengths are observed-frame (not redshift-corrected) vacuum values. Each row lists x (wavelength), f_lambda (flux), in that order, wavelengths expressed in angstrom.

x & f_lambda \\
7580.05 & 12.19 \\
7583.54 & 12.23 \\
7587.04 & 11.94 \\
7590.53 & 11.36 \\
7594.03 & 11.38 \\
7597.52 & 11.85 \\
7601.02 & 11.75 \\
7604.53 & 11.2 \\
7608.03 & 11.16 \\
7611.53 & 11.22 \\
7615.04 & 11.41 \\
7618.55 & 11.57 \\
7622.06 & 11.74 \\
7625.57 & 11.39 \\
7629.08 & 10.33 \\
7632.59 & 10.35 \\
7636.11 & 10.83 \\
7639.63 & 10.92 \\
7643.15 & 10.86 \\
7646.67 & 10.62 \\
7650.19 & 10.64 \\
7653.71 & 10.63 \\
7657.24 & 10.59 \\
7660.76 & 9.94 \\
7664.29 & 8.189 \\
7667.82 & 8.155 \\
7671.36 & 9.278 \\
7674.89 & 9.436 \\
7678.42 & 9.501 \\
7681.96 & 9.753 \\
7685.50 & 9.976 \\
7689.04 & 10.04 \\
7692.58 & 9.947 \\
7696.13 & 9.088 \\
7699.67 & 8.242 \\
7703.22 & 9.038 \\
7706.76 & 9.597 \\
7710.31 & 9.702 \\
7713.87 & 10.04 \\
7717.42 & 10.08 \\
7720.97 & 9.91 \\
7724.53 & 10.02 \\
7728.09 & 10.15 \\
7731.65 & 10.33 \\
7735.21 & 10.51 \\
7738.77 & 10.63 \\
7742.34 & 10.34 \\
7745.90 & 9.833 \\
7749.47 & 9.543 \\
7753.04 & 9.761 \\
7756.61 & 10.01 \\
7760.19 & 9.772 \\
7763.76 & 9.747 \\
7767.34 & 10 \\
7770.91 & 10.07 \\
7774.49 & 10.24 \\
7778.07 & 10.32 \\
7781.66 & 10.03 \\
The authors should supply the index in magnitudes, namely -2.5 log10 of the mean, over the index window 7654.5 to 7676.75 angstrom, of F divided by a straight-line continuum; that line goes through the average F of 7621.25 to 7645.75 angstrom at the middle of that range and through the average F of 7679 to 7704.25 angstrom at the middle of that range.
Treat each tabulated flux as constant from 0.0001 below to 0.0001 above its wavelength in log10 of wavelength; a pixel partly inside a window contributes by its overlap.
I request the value 0.09 mag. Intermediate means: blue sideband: 10.9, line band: 9.33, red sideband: 9.45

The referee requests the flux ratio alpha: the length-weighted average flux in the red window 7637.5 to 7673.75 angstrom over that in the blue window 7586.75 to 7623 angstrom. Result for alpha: 0.87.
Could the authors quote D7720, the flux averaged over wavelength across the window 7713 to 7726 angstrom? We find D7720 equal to 10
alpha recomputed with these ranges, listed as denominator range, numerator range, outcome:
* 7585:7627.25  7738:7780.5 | 0.87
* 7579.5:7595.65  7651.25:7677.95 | 0.81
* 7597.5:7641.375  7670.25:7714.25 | 0.85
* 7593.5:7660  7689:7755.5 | 0.89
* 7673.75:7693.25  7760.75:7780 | 1.03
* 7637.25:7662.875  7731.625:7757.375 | 0.96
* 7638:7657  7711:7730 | 0.93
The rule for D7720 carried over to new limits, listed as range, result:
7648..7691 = 9.69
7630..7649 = 10.7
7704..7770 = 9.99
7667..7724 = 9.52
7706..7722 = 9.88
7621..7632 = 11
